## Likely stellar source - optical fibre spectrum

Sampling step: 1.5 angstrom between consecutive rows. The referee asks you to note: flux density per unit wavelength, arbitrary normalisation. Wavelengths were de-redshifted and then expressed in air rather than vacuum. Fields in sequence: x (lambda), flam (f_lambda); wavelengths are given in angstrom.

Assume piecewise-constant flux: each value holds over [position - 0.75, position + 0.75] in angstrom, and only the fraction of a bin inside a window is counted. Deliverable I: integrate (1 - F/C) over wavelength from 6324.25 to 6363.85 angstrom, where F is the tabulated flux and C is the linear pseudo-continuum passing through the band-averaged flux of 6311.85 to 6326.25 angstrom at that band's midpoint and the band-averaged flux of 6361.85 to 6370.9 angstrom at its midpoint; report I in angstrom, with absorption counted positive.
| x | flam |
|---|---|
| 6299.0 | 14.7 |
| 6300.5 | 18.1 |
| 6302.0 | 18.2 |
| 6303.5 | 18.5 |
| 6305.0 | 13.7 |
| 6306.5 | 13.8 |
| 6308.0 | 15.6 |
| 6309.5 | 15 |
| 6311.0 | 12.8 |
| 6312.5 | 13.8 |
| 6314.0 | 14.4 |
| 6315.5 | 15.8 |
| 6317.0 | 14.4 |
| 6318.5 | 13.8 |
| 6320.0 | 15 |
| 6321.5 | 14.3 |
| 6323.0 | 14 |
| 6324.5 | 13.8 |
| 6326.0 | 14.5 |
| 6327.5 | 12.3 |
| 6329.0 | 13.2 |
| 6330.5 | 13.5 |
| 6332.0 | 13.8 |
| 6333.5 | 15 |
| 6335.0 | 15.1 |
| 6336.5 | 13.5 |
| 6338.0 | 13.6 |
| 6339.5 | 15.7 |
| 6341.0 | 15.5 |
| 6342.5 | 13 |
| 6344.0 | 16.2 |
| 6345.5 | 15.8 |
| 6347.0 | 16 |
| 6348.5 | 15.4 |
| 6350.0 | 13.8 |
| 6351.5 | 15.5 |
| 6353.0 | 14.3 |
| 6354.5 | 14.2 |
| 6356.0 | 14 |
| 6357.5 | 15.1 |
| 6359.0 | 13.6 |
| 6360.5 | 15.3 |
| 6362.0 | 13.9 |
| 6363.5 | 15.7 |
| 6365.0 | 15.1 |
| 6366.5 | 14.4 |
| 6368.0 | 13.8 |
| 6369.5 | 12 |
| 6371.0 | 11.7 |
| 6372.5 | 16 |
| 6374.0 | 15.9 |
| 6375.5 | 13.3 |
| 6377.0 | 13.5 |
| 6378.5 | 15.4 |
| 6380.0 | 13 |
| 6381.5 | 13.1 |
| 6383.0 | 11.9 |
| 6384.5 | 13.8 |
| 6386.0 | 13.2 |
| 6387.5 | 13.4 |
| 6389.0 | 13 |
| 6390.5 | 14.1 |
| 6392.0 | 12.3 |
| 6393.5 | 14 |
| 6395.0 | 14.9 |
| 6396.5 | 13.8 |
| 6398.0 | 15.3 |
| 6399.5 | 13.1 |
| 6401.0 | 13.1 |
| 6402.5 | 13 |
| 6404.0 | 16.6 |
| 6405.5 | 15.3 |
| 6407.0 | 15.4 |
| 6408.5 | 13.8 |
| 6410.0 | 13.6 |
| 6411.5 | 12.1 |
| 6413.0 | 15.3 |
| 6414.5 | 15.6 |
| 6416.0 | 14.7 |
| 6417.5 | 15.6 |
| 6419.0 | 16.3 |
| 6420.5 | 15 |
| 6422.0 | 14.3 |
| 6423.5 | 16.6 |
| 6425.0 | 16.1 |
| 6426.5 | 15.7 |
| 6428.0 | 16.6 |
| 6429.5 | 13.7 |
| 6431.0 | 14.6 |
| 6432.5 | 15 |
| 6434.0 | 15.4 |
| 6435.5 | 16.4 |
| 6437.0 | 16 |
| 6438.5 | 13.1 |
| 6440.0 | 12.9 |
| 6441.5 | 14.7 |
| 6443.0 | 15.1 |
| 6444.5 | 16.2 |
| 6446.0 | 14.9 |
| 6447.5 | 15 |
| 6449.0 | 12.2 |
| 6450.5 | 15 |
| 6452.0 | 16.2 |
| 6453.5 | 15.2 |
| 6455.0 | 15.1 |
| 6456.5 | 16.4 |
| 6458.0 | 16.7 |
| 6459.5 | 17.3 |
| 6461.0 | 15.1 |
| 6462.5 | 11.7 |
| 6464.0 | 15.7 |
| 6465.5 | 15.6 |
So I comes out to -0.89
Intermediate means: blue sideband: 14.4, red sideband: 14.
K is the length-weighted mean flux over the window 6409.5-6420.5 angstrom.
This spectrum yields 14.8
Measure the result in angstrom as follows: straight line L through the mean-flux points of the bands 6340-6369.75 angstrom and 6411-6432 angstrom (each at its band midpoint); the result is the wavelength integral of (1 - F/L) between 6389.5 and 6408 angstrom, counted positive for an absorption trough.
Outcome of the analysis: 1.0 angstrom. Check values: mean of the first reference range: 14.7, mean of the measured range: 14.2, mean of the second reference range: 15.2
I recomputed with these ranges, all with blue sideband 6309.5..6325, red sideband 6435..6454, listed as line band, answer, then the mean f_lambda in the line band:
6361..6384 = 0.9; 13.9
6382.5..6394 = 1.1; 13.2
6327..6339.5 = 0.4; 13.9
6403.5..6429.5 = -0.8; 15.2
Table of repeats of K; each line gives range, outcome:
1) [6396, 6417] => 14.4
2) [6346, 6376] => 14.5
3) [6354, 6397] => 13.9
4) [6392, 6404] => 14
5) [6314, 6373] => 14.4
